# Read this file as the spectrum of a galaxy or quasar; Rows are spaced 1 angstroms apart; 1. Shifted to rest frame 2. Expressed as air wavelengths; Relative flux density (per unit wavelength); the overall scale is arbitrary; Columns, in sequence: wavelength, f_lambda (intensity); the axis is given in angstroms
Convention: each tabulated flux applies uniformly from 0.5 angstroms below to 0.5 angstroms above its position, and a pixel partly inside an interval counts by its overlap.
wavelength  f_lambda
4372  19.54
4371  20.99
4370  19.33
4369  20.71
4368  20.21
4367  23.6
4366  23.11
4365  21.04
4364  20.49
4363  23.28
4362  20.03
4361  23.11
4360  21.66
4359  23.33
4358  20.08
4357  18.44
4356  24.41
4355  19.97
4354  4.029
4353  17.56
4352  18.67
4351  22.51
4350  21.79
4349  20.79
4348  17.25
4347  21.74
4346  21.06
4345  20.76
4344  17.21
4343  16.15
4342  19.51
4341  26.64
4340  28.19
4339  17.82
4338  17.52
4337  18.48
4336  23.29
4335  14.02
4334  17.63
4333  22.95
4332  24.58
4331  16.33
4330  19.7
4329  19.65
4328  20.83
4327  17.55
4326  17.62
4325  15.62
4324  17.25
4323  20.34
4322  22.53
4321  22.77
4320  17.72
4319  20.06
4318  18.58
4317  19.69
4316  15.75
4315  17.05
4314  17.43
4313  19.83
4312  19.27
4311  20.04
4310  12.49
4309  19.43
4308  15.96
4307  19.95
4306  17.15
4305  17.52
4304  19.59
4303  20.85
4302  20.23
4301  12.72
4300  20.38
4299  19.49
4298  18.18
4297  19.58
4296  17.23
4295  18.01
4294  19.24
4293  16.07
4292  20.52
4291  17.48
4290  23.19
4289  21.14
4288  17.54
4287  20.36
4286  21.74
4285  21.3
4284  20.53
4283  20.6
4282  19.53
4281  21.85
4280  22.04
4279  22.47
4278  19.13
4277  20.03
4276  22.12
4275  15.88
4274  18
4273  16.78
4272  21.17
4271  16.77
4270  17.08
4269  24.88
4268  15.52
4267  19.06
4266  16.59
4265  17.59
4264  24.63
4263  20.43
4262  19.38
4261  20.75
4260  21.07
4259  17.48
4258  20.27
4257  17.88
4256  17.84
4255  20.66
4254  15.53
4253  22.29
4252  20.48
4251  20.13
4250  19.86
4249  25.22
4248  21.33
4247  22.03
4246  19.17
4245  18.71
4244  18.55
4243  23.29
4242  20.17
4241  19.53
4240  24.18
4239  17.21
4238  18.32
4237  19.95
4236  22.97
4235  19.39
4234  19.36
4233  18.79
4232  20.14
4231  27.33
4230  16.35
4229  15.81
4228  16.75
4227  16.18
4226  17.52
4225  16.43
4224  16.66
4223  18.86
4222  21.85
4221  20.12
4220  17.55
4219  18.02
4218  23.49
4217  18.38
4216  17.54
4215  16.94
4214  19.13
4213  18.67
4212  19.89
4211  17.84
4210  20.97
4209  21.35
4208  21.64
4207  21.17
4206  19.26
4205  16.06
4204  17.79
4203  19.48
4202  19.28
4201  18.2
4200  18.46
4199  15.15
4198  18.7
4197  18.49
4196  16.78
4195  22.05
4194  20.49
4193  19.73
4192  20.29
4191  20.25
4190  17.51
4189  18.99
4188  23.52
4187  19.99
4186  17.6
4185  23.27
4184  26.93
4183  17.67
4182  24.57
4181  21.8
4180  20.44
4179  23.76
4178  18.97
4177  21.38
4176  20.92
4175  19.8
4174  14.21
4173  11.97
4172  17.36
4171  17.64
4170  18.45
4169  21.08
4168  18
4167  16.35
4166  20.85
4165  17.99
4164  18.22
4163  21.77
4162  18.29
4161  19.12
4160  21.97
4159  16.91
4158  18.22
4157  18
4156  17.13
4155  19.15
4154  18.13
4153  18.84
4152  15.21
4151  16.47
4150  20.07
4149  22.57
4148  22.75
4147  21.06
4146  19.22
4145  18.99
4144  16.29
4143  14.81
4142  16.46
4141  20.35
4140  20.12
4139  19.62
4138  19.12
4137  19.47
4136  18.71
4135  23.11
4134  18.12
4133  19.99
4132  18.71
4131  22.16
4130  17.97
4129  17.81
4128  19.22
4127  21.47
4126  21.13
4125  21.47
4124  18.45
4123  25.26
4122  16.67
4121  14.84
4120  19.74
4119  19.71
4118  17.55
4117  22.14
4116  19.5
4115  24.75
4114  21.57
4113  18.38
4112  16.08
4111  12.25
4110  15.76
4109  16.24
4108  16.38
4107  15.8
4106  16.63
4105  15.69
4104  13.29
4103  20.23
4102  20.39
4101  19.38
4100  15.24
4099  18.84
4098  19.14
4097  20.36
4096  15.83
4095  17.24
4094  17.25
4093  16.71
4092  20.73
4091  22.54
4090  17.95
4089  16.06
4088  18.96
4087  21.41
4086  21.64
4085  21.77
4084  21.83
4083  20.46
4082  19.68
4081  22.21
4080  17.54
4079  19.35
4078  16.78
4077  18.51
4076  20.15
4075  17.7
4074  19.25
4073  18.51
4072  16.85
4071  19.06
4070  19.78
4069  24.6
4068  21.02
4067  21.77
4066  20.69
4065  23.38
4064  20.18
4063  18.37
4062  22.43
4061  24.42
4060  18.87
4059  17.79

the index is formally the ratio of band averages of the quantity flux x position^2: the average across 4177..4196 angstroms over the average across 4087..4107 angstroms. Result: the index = 1.2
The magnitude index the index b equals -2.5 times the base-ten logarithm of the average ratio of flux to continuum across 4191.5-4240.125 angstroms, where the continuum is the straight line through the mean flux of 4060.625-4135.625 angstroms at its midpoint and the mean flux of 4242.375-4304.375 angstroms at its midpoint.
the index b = 0.03 mag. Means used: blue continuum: 19.2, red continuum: 19.7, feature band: 19.1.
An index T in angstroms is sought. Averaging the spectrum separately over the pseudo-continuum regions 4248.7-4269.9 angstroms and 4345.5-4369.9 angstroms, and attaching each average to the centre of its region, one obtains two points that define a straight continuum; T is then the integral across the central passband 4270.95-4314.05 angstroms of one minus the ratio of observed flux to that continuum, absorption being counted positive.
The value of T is 1.8 angstroms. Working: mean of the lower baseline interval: 19.8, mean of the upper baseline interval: 20.4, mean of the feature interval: 19.2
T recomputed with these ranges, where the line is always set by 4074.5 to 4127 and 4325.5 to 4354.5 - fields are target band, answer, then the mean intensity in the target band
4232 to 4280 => -1.62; 19.8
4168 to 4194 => -1.26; 19.9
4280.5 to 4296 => -0.49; 19.9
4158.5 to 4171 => -0.06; 19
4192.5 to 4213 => -0.10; 19.1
